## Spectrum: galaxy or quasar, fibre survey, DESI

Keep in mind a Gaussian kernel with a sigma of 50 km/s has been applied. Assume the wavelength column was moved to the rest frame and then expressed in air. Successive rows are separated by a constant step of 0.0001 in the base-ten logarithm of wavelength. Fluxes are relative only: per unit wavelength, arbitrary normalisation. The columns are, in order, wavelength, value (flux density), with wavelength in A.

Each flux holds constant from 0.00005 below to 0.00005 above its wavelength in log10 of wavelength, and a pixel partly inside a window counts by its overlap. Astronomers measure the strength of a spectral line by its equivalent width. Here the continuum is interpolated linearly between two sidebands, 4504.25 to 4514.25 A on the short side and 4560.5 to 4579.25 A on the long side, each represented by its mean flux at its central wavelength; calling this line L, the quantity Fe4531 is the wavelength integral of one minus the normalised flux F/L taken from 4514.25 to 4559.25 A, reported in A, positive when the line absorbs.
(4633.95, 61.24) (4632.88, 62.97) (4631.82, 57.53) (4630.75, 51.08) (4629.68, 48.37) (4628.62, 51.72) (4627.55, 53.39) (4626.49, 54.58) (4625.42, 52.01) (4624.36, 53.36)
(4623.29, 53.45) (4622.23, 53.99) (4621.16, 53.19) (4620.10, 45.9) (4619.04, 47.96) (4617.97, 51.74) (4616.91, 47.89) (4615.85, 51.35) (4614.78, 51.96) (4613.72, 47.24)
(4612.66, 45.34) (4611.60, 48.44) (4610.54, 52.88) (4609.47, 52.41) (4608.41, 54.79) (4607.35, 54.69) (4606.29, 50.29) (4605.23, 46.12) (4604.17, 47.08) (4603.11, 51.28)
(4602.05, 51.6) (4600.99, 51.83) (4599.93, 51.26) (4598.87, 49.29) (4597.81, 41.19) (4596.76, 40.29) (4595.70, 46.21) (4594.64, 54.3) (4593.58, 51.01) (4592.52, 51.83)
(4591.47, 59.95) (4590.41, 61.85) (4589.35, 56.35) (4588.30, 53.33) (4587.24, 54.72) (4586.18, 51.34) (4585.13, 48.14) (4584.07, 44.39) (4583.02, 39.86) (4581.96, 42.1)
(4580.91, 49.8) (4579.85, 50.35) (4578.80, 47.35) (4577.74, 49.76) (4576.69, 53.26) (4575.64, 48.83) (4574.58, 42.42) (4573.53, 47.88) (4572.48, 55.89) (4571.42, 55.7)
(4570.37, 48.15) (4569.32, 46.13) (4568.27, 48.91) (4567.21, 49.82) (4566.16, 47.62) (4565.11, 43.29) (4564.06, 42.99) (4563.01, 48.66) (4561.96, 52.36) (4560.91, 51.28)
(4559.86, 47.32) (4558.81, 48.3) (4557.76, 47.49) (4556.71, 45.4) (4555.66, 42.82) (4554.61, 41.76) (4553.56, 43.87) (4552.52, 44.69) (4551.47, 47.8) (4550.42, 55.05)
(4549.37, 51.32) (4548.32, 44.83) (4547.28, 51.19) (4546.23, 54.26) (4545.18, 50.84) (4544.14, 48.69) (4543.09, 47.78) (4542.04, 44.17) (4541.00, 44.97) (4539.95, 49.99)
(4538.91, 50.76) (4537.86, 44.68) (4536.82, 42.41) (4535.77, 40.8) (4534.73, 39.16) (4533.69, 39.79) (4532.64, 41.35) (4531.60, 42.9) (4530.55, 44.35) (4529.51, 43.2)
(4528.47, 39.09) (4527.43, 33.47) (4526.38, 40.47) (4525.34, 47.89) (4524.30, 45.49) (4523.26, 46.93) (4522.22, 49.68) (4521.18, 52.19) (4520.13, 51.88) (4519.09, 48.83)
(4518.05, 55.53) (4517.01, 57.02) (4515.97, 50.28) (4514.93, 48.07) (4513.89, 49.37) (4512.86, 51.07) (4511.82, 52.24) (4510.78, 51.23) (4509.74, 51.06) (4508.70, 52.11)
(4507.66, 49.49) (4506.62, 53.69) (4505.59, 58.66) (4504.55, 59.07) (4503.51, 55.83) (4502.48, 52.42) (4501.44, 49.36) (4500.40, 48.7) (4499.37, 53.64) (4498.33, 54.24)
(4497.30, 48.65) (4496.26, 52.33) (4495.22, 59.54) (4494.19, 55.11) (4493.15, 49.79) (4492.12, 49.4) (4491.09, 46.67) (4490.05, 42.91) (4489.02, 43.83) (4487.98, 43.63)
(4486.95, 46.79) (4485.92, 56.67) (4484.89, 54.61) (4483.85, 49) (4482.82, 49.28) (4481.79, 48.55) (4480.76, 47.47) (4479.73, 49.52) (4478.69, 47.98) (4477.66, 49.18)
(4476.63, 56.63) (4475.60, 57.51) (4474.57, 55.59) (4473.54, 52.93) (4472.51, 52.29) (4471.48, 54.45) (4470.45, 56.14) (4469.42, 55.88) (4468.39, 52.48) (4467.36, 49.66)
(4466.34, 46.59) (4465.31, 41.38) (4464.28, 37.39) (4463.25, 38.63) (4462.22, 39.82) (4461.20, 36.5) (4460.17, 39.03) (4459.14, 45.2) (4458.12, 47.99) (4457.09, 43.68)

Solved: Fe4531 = 3.92 A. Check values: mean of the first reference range 52.7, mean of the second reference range 48.9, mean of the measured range 46.5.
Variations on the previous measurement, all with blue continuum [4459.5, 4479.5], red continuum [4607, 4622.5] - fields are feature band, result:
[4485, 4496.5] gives -0.3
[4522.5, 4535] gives 1.8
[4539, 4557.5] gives 0.7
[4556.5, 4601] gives 0.7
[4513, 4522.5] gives -0.5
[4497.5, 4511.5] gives -1.1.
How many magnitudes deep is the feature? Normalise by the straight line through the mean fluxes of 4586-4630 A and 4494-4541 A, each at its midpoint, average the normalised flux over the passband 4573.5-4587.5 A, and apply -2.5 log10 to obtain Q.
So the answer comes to 0.06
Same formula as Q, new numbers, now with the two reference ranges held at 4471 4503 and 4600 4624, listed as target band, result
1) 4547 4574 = 0.058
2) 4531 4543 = 0.159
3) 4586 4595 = -0.092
